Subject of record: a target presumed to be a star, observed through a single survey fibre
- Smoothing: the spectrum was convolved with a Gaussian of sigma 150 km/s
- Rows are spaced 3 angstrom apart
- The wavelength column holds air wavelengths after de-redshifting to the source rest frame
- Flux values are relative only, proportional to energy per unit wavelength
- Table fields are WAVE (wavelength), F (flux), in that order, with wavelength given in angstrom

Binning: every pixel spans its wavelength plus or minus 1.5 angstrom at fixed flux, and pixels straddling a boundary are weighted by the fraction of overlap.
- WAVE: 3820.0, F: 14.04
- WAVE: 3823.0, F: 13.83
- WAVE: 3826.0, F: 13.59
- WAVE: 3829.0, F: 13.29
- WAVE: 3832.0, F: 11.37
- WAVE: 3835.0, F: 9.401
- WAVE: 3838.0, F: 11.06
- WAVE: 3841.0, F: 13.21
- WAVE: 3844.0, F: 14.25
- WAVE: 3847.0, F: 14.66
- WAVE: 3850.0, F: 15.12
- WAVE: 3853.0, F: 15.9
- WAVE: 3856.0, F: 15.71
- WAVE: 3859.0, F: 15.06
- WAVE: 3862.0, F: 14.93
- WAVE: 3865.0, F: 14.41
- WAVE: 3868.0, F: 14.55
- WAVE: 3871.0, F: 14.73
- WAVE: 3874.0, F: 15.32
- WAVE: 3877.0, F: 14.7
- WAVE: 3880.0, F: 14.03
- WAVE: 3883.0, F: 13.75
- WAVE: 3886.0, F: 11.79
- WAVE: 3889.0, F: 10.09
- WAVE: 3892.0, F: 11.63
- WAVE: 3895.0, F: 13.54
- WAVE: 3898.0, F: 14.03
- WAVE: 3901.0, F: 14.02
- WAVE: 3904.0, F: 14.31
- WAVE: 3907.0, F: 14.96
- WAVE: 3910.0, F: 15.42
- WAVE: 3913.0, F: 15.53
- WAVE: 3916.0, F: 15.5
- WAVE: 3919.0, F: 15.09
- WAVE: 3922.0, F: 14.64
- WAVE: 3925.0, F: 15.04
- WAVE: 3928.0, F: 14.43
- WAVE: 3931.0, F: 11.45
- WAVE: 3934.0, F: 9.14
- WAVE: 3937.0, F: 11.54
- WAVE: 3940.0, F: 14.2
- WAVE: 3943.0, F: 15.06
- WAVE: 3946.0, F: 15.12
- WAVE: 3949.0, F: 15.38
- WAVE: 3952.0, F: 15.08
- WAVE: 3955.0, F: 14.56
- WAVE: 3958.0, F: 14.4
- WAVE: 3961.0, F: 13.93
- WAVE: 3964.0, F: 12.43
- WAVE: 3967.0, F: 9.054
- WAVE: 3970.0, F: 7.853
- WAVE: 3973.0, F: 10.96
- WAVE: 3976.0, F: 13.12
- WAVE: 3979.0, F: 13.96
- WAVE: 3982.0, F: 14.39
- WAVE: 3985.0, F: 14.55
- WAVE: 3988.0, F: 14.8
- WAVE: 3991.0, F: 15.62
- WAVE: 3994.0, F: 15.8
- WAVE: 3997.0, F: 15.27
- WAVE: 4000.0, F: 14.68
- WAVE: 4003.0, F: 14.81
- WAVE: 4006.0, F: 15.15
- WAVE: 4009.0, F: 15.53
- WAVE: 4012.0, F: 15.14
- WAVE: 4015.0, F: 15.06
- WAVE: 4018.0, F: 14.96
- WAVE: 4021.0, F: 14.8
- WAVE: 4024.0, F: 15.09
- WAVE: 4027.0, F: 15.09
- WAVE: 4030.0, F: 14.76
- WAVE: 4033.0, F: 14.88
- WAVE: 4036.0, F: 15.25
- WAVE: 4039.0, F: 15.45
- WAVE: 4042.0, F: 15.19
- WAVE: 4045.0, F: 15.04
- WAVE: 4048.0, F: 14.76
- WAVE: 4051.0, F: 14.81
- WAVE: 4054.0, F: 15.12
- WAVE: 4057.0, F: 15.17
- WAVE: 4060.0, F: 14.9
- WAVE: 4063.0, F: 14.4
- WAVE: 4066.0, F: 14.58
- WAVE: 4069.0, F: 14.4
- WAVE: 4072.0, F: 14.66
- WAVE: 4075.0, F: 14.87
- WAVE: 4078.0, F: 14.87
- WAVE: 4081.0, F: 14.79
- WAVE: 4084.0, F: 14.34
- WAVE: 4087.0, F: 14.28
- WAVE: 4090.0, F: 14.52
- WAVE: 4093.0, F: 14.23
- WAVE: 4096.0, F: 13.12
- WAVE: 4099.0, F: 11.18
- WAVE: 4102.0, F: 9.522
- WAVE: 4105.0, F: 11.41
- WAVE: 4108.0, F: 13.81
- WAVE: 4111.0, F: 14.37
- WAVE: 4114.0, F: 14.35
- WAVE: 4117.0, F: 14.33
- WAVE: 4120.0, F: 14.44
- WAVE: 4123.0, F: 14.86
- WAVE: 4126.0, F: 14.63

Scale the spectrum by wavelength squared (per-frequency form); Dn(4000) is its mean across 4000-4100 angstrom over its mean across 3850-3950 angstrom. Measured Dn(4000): 1.13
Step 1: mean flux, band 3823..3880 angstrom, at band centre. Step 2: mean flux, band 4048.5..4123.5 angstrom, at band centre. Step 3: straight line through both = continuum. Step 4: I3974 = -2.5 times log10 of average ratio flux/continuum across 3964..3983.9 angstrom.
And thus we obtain 0.20 mag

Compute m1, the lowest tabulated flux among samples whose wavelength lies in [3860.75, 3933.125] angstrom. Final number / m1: 10.09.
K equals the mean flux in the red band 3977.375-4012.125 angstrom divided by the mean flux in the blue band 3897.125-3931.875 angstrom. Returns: 1.0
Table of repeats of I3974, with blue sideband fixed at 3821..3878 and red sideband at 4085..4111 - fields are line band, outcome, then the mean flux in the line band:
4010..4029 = -0.14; 15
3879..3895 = 0.12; 12.3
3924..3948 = 0.03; 13.3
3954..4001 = 0.00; 13.4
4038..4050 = -0.15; 15.1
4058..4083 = -0.13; 14.7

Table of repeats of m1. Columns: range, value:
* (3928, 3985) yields 7.853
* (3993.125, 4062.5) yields 14.68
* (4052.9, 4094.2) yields 14.23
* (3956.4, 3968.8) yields 9.054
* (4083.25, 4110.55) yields 9.522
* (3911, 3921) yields 15.09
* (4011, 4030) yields 14.76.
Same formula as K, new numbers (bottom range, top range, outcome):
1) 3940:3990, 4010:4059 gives 1.12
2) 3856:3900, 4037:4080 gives 1.08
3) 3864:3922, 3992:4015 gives 1.08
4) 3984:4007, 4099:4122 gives 0.87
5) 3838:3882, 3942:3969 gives 0.94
